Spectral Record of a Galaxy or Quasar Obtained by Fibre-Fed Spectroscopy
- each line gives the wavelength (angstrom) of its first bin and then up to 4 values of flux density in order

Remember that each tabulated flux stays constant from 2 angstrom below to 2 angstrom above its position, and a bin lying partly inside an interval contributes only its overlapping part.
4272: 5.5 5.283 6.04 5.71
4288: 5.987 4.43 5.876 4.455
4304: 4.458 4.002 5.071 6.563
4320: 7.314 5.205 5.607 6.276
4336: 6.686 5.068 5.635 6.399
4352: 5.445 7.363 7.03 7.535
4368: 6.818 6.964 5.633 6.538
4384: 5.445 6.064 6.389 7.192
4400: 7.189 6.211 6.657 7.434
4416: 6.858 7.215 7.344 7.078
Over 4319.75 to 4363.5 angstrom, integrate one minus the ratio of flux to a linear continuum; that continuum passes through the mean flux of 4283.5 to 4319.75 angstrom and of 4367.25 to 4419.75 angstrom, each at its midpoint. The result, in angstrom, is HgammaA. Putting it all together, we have -2.6 angstrom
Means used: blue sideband 5.25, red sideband 6.58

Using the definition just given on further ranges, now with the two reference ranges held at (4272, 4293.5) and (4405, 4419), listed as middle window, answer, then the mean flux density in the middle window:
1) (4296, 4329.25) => 2.8 angstrom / 5.36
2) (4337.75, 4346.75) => 1.0 angstrom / 5.48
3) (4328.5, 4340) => -0.1 angstrom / 6.12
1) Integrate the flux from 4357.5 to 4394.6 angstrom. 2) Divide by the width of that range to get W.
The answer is 6.51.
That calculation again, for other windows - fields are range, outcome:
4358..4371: 7.12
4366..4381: 6.48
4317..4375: 6.37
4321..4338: 6.02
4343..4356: 6.08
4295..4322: 5.37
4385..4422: 6.76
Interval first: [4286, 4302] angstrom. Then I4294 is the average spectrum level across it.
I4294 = 5.19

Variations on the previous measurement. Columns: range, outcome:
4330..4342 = 6.01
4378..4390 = 6.02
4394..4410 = 6.81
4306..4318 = 5.21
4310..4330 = 5.95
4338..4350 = 5.7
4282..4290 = 5.85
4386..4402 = 6.71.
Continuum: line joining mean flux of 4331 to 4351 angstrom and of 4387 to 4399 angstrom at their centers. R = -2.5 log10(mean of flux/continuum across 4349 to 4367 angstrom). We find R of -0.10 mag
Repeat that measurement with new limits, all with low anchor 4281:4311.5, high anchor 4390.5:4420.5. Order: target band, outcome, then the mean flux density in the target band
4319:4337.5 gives -0.107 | 6.15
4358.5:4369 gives -0.161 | 7.16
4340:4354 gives 0.032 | 5.72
